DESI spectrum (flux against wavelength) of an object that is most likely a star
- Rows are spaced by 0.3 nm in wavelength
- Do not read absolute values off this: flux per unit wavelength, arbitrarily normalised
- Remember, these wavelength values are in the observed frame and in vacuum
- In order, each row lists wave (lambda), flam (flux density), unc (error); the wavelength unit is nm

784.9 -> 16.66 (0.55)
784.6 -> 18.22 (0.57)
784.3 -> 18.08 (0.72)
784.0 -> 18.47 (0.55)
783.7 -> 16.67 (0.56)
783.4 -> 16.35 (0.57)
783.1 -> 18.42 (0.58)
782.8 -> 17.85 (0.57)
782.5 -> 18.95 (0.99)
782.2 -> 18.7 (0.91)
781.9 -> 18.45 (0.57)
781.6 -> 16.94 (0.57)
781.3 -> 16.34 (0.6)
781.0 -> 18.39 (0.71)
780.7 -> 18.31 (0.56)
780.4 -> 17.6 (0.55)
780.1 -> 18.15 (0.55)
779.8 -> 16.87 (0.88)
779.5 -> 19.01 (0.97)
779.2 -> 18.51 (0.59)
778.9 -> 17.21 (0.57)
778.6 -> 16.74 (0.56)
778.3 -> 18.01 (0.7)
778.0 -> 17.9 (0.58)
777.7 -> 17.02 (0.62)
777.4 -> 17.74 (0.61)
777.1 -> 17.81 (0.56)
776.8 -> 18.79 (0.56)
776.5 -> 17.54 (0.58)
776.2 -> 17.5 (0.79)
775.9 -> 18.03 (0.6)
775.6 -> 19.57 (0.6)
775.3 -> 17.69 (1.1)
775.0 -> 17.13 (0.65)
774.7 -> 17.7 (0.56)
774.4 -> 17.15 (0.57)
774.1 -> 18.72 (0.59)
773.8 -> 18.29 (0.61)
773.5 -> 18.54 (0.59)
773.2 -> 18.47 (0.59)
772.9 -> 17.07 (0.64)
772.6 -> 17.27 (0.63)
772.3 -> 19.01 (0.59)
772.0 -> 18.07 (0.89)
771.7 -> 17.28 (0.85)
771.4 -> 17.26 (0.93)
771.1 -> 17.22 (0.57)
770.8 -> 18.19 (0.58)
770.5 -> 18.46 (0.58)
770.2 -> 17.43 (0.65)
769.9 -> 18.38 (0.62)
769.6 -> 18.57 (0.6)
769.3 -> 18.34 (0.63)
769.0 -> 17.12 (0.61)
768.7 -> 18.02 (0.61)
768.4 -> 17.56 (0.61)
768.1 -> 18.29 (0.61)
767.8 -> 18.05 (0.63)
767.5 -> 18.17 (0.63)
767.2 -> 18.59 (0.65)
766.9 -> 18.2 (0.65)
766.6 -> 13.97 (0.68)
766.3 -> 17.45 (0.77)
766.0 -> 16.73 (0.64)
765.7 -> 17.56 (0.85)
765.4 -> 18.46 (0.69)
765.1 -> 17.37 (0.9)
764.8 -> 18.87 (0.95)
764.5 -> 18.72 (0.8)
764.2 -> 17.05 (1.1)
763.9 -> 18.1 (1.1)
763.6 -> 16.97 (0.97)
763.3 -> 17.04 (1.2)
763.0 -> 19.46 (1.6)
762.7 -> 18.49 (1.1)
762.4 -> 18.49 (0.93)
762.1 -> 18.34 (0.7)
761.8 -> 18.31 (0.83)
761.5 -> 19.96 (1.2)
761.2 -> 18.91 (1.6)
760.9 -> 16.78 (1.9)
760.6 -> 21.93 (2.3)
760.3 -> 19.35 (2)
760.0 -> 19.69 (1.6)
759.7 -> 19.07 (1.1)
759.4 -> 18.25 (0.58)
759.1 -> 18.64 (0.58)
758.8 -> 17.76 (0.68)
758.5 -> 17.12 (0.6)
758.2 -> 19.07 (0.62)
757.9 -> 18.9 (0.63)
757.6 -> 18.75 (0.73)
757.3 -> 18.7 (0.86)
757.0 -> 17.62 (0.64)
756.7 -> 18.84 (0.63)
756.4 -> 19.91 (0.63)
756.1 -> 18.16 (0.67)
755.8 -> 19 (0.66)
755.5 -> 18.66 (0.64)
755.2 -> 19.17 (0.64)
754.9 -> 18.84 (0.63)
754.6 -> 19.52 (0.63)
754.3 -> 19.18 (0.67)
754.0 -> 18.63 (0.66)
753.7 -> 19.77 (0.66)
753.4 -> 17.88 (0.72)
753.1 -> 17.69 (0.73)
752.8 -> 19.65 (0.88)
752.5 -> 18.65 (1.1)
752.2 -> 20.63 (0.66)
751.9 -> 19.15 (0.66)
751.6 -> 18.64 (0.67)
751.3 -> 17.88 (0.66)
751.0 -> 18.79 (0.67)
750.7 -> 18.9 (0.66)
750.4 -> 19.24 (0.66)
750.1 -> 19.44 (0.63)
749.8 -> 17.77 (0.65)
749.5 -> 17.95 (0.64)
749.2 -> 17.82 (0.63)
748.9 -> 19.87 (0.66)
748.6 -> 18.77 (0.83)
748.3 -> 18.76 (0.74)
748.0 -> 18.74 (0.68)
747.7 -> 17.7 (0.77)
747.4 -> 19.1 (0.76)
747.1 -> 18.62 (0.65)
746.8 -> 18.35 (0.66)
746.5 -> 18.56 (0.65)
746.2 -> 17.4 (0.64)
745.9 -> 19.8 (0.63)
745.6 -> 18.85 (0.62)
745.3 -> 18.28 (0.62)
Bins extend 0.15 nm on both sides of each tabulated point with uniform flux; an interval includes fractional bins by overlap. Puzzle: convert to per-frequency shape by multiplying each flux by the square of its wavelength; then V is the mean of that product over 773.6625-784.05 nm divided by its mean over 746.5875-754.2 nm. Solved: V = 1.03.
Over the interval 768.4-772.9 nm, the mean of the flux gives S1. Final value 17.9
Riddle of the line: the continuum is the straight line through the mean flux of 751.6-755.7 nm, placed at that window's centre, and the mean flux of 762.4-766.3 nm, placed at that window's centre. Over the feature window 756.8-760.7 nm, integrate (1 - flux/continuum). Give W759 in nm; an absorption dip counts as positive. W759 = -0.07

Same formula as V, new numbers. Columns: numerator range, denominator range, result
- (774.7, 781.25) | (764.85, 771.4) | 1.03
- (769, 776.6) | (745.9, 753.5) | 1.02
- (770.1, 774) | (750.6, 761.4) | 0.99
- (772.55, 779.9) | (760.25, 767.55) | 1.02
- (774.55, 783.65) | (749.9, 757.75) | 1.01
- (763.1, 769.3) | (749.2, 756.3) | 0.97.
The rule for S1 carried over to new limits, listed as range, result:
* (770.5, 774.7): 17.9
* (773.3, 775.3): 17.9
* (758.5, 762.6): 18.8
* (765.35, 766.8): 16.8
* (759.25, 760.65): 19.5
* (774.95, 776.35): 18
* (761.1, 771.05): 18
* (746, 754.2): 18.7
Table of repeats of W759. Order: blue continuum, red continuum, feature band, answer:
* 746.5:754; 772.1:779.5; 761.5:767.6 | 0.137 nm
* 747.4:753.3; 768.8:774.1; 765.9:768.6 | 0.096 nm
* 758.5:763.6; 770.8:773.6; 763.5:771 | 0.166 nm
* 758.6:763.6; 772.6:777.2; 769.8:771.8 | 0.050 nm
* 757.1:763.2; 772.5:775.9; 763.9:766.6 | 0.132 nm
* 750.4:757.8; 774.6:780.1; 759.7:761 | -0.064 nm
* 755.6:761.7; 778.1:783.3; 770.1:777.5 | 0.106 nm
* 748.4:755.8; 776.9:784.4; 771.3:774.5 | 0.023 nm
